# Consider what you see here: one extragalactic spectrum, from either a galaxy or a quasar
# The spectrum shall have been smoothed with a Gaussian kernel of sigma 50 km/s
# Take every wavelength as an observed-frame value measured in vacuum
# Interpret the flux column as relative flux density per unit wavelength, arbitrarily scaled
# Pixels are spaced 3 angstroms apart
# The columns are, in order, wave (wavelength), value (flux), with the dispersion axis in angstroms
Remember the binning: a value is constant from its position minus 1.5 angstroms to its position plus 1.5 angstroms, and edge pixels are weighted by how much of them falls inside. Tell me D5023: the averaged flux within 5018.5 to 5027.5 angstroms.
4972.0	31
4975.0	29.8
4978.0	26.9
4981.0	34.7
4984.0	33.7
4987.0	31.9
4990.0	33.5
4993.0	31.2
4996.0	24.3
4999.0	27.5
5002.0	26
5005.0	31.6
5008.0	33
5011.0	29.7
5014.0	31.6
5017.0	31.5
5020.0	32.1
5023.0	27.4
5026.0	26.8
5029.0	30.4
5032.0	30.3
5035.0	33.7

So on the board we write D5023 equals 28.8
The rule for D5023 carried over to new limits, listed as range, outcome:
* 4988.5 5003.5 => 28.5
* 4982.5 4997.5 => 30.9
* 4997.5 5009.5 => 29.5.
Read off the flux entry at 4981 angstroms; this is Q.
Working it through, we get 34.7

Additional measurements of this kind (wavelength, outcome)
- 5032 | 30.3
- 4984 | 33.7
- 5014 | 31.6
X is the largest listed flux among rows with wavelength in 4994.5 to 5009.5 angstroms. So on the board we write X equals 33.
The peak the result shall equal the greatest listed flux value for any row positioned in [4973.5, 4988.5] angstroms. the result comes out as 34.7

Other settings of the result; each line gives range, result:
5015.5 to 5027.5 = 32.1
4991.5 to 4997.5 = 31.2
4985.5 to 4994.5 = 33.5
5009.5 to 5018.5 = 31.6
